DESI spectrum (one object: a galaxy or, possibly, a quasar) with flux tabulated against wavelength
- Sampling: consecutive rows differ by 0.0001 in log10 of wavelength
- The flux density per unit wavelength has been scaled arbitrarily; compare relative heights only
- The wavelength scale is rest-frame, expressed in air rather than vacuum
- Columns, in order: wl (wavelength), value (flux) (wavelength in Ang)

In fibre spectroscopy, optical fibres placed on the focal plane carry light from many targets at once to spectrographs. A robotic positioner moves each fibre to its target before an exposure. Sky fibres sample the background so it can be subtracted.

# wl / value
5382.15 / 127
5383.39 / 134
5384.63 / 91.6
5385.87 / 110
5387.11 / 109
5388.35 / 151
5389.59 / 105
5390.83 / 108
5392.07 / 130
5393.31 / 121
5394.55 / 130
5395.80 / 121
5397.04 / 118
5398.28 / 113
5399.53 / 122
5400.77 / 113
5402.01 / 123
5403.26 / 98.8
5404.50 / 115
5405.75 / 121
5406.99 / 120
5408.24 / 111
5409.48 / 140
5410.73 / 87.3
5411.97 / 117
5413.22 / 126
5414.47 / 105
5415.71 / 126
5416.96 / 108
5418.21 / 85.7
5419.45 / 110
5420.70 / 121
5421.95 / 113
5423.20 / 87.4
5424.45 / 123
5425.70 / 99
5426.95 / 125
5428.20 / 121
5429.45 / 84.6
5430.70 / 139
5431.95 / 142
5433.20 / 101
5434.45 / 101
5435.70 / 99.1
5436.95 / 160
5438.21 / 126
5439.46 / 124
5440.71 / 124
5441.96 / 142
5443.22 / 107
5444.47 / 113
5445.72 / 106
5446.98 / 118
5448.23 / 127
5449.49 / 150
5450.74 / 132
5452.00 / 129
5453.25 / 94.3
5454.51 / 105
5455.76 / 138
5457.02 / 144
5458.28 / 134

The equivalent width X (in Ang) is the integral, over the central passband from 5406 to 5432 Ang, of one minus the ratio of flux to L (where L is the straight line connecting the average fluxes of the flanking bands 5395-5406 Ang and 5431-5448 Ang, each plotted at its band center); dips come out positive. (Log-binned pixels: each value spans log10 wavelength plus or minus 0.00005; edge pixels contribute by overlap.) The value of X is 1.1 Ang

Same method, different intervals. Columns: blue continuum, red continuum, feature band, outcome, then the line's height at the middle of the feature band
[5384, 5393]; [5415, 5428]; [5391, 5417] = -1.1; 113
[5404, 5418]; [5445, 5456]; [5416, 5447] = 0.8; 118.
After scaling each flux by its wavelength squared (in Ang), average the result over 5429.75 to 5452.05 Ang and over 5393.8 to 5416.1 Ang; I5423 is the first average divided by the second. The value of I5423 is 1.07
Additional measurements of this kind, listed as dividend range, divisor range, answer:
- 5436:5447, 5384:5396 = 1.07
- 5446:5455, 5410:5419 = 1.14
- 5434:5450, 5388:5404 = 1.05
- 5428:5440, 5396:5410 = 1.03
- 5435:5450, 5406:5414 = 1.08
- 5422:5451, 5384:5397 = 1.03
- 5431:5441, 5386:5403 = 1.04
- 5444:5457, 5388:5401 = 1.04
